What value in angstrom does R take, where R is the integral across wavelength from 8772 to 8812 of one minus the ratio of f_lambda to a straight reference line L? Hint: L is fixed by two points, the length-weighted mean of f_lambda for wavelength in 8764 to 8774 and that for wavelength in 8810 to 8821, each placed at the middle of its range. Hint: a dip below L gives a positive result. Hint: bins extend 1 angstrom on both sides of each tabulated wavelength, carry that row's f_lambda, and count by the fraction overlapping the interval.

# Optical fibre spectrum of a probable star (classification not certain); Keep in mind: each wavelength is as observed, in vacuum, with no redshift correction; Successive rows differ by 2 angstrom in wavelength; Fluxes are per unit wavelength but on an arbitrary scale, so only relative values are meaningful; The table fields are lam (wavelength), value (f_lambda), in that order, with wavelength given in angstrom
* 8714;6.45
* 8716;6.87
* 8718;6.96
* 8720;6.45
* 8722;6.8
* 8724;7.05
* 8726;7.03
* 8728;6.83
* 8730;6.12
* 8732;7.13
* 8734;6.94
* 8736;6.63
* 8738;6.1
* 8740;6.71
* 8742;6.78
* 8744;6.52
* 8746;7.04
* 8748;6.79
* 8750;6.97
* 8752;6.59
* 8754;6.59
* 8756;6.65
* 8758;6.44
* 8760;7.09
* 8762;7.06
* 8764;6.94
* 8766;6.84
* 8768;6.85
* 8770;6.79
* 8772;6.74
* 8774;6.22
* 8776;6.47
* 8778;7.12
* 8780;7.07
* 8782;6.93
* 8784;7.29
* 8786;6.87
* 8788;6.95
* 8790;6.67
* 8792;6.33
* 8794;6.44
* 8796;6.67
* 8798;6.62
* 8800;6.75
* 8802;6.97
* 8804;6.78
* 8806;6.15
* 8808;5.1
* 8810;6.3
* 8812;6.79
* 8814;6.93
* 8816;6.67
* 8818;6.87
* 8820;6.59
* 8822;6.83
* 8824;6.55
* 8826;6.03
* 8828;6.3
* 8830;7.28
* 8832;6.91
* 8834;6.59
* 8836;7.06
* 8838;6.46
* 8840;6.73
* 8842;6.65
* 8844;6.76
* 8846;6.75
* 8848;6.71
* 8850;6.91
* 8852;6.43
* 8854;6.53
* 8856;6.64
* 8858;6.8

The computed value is 0.7 angstrom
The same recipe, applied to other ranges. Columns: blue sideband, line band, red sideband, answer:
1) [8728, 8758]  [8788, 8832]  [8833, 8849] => 0.87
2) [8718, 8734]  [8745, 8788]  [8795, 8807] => -0.70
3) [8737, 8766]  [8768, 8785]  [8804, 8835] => -0.43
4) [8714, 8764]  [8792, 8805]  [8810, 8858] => 0.07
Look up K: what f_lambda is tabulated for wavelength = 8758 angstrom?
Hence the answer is 6.44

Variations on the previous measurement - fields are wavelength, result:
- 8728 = 6.83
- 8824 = 6.55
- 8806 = 6.15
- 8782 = 6.93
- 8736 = 6.63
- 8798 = 6.62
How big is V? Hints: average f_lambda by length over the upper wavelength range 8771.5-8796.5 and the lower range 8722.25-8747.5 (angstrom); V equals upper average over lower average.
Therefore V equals 1.00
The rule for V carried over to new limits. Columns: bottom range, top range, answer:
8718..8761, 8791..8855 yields 0.98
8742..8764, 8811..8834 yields 0.99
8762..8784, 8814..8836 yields 0.98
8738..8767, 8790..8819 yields 0.97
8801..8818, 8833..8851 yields 1.04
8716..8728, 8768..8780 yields 0.98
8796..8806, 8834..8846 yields 1.00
